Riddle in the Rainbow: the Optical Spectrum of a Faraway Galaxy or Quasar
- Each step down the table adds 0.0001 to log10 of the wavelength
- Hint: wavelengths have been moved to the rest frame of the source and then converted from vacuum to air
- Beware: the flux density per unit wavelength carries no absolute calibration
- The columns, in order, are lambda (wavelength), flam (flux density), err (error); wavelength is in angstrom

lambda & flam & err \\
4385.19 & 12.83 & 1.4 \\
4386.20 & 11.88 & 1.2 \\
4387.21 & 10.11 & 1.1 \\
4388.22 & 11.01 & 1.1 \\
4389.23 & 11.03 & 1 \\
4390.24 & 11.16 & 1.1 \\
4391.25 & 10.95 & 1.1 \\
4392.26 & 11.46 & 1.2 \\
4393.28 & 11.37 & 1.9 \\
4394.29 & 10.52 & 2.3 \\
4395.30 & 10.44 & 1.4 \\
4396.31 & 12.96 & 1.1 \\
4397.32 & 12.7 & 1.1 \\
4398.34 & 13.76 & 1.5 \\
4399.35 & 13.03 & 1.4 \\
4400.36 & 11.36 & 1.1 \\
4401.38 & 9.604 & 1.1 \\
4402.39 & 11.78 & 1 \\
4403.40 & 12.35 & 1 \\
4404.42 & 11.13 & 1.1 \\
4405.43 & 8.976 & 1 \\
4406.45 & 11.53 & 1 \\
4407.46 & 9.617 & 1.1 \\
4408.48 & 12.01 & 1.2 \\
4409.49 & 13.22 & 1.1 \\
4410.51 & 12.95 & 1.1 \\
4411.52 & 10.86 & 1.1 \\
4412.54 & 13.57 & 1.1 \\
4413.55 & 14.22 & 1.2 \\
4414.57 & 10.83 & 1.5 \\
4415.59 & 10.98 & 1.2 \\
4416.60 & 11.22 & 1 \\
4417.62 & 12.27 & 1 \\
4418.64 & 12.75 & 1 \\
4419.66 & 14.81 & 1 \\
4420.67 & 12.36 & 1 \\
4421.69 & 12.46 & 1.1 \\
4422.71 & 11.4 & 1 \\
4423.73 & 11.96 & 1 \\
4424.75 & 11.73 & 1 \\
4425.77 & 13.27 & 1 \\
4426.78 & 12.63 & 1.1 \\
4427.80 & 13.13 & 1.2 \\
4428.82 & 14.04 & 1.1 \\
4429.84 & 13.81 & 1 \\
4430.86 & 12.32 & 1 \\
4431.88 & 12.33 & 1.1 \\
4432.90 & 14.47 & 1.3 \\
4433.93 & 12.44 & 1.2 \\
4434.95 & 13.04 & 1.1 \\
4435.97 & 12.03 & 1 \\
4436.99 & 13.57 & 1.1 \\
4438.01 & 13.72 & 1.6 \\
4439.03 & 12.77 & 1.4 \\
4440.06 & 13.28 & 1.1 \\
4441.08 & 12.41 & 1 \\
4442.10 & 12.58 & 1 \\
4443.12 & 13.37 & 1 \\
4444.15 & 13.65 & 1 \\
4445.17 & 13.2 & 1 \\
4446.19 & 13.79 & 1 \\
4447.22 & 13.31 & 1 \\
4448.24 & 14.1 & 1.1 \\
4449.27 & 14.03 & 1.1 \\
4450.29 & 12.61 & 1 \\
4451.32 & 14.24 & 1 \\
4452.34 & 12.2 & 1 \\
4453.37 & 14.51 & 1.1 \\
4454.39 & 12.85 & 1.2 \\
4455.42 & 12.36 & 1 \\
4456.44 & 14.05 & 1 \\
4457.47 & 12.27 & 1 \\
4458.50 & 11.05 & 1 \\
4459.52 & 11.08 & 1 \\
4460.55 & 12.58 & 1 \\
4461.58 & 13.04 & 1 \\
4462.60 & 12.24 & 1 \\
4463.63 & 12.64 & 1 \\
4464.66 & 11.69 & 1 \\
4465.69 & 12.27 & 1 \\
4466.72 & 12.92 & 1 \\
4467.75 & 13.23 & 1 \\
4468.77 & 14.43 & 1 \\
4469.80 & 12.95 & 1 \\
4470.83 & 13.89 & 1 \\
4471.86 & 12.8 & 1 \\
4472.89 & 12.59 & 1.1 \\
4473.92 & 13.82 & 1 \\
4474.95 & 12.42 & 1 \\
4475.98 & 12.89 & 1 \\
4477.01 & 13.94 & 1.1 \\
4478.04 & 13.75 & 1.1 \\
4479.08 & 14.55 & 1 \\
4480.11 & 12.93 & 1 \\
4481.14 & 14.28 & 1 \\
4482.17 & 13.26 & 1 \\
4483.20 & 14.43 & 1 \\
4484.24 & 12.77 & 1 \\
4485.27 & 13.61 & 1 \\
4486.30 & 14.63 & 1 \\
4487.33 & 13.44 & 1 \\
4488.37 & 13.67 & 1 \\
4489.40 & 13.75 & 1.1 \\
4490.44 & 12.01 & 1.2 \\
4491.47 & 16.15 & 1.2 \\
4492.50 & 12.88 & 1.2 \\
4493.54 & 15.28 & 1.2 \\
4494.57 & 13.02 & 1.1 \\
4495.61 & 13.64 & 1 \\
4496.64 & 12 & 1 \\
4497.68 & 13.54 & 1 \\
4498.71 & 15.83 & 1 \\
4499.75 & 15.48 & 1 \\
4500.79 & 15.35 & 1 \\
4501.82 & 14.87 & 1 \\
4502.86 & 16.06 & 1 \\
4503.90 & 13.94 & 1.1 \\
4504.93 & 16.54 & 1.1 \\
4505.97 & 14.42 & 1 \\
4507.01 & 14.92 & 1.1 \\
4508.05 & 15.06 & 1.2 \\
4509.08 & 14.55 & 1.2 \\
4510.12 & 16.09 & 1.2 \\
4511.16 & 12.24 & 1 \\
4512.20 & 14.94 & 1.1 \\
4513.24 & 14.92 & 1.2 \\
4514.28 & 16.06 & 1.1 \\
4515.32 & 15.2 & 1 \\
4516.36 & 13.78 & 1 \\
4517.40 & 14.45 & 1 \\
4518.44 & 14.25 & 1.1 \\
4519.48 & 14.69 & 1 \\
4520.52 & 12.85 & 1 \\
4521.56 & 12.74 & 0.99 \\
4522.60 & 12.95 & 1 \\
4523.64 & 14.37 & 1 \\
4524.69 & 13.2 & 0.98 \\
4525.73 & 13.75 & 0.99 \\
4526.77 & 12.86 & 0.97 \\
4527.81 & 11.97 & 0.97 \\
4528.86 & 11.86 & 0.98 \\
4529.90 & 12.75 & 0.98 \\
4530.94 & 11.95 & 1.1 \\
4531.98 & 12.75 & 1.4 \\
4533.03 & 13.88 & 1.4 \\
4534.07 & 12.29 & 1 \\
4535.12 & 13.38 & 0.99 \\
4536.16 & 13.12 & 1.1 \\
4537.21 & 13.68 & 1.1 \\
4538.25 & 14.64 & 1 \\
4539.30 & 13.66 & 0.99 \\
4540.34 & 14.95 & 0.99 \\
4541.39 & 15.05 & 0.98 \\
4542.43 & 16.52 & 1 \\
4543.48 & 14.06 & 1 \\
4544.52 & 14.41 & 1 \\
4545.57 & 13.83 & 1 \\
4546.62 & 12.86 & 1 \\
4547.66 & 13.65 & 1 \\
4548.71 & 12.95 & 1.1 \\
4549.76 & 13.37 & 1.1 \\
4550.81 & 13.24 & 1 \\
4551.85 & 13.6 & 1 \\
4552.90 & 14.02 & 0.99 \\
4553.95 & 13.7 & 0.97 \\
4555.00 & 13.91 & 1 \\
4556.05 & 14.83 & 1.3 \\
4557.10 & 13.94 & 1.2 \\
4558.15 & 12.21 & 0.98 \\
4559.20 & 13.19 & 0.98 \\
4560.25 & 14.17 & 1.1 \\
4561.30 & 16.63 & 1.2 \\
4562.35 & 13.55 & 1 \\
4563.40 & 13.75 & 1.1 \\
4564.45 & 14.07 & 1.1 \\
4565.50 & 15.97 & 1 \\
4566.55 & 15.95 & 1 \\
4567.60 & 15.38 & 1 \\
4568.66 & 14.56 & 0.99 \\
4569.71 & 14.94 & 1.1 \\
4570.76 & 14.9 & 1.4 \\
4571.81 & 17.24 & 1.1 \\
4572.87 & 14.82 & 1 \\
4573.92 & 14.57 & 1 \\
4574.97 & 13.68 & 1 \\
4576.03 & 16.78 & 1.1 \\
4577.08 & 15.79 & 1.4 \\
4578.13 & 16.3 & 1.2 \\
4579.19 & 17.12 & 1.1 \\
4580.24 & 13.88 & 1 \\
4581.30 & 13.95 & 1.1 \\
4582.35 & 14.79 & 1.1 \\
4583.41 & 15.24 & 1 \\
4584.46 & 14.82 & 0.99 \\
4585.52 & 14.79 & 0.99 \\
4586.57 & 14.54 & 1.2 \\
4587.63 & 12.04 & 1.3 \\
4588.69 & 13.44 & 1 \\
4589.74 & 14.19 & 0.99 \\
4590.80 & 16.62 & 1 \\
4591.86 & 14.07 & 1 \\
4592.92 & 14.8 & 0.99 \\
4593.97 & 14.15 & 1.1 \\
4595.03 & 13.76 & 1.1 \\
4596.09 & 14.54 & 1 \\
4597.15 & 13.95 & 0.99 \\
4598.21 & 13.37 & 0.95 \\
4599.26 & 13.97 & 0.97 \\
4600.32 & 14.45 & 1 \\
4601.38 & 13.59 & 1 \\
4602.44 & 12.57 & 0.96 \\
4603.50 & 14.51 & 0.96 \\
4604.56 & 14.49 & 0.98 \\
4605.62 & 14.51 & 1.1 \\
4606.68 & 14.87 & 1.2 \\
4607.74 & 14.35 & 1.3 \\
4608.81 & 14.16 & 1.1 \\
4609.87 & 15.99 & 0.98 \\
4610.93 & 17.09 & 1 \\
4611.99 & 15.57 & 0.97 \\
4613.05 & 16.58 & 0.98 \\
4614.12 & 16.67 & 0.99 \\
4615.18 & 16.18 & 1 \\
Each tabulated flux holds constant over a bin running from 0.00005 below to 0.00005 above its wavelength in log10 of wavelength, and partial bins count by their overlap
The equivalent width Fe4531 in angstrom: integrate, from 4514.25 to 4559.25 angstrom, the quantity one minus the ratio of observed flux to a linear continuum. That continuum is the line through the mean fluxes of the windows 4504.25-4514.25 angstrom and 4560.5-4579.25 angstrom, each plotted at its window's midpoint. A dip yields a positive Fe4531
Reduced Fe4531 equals 4.2 angstrom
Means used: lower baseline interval 14.9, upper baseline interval 15.3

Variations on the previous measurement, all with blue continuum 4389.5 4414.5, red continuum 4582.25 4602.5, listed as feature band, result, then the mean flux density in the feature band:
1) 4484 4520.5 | -3.8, 14.4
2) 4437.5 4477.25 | -1.9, 13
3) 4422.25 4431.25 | -0.5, 12.7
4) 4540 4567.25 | -0.9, 14.2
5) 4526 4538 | 0.5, 12.8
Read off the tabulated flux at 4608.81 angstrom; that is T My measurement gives 14.16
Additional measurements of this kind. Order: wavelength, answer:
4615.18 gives 16.18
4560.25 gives 14.17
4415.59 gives 10.98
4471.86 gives 12.8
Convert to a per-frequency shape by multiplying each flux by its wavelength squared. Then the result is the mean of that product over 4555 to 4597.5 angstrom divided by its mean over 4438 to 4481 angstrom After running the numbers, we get 1.18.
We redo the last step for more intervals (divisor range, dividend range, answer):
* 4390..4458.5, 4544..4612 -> 1.24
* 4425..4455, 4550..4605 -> 1.16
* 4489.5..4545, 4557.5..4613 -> 1.08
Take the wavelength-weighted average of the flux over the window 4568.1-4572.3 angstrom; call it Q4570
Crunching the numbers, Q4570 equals 15.4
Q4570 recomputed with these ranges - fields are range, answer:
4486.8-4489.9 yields 13.6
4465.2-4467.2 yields 12.6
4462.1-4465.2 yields 12.2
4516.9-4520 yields 14.5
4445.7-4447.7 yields 13.5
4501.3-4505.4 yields 15.4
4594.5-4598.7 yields 13.9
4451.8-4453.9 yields 13.4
